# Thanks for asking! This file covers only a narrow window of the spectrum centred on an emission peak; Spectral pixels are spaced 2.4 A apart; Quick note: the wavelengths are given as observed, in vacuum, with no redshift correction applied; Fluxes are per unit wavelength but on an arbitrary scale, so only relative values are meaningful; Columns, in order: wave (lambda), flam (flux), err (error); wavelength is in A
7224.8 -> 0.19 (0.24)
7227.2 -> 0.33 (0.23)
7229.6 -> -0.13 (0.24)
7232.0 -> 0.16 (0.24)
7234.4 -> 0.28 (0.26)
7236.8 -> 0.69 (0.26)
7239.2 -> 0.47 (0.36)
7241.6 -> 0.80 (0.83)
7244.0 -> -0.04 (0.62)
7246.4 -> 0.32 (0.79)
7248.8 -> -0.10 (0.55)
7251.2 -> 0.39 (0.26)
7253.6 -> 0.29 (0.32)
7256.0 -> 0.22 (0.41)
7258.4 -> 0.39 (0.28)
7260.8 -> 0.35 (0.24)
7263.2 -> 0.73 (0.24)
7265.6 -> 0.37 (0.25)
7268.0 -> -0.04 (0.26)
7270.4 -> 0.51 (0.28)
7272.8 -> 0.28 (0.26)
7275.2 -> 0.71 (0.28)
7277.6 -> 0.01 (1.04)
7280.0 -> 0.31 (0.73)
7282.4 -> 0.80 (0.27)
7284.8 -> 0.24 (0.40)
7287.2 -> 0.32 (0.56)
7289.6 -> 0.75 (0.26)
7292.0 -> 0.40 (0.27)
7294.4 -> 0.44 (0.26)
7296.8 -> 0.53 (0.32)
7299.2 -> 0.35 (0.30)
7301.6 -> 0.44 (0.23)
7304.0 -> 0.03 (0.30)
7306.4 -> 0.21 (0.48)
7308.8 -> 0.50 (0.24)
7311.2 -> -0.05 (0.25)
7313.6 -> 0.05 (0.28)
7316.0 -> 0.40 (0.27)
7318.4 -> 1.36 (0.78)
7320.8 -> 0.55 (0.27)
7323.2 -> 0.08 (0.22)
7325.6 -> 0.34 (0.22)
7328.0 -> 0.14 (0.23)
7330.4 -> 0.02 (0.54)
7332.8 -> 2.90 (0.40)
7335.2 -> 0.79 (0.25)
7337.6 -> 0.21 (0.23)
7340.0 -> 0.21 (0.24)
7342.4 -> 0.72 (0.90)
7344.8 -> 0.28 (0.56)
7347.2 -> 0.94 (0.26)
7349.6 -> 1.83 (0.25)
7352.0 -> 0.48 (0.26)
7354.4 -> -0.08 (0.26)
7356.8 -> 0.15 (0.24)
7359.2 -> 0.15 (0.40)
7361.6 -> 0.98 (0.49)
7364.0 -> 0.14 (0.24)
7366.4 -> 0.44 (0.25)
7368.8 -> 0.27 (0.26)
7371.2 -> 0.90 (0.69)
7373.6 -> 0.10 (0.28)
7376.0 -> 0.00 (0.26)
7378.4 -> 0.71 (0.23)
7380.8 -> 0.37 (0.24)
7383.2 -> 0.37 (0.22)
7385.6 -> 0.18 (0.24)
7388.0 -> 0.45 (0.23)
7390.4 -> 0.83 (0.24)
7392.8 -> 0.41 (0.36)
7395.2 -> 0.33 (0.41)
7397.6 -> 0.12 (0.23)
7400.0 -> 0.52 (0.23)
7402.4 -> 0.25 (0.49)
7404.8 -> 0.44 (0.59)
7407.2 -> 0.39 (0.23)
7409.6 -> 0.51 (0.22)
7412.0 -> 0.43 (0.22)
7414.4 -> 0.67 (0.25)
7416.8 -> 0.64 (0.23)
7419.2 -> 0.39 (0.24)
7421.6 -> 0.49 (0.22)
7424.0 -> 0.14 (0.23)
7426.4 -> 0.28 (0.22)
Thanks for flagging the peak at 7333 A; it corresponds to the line [S II]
